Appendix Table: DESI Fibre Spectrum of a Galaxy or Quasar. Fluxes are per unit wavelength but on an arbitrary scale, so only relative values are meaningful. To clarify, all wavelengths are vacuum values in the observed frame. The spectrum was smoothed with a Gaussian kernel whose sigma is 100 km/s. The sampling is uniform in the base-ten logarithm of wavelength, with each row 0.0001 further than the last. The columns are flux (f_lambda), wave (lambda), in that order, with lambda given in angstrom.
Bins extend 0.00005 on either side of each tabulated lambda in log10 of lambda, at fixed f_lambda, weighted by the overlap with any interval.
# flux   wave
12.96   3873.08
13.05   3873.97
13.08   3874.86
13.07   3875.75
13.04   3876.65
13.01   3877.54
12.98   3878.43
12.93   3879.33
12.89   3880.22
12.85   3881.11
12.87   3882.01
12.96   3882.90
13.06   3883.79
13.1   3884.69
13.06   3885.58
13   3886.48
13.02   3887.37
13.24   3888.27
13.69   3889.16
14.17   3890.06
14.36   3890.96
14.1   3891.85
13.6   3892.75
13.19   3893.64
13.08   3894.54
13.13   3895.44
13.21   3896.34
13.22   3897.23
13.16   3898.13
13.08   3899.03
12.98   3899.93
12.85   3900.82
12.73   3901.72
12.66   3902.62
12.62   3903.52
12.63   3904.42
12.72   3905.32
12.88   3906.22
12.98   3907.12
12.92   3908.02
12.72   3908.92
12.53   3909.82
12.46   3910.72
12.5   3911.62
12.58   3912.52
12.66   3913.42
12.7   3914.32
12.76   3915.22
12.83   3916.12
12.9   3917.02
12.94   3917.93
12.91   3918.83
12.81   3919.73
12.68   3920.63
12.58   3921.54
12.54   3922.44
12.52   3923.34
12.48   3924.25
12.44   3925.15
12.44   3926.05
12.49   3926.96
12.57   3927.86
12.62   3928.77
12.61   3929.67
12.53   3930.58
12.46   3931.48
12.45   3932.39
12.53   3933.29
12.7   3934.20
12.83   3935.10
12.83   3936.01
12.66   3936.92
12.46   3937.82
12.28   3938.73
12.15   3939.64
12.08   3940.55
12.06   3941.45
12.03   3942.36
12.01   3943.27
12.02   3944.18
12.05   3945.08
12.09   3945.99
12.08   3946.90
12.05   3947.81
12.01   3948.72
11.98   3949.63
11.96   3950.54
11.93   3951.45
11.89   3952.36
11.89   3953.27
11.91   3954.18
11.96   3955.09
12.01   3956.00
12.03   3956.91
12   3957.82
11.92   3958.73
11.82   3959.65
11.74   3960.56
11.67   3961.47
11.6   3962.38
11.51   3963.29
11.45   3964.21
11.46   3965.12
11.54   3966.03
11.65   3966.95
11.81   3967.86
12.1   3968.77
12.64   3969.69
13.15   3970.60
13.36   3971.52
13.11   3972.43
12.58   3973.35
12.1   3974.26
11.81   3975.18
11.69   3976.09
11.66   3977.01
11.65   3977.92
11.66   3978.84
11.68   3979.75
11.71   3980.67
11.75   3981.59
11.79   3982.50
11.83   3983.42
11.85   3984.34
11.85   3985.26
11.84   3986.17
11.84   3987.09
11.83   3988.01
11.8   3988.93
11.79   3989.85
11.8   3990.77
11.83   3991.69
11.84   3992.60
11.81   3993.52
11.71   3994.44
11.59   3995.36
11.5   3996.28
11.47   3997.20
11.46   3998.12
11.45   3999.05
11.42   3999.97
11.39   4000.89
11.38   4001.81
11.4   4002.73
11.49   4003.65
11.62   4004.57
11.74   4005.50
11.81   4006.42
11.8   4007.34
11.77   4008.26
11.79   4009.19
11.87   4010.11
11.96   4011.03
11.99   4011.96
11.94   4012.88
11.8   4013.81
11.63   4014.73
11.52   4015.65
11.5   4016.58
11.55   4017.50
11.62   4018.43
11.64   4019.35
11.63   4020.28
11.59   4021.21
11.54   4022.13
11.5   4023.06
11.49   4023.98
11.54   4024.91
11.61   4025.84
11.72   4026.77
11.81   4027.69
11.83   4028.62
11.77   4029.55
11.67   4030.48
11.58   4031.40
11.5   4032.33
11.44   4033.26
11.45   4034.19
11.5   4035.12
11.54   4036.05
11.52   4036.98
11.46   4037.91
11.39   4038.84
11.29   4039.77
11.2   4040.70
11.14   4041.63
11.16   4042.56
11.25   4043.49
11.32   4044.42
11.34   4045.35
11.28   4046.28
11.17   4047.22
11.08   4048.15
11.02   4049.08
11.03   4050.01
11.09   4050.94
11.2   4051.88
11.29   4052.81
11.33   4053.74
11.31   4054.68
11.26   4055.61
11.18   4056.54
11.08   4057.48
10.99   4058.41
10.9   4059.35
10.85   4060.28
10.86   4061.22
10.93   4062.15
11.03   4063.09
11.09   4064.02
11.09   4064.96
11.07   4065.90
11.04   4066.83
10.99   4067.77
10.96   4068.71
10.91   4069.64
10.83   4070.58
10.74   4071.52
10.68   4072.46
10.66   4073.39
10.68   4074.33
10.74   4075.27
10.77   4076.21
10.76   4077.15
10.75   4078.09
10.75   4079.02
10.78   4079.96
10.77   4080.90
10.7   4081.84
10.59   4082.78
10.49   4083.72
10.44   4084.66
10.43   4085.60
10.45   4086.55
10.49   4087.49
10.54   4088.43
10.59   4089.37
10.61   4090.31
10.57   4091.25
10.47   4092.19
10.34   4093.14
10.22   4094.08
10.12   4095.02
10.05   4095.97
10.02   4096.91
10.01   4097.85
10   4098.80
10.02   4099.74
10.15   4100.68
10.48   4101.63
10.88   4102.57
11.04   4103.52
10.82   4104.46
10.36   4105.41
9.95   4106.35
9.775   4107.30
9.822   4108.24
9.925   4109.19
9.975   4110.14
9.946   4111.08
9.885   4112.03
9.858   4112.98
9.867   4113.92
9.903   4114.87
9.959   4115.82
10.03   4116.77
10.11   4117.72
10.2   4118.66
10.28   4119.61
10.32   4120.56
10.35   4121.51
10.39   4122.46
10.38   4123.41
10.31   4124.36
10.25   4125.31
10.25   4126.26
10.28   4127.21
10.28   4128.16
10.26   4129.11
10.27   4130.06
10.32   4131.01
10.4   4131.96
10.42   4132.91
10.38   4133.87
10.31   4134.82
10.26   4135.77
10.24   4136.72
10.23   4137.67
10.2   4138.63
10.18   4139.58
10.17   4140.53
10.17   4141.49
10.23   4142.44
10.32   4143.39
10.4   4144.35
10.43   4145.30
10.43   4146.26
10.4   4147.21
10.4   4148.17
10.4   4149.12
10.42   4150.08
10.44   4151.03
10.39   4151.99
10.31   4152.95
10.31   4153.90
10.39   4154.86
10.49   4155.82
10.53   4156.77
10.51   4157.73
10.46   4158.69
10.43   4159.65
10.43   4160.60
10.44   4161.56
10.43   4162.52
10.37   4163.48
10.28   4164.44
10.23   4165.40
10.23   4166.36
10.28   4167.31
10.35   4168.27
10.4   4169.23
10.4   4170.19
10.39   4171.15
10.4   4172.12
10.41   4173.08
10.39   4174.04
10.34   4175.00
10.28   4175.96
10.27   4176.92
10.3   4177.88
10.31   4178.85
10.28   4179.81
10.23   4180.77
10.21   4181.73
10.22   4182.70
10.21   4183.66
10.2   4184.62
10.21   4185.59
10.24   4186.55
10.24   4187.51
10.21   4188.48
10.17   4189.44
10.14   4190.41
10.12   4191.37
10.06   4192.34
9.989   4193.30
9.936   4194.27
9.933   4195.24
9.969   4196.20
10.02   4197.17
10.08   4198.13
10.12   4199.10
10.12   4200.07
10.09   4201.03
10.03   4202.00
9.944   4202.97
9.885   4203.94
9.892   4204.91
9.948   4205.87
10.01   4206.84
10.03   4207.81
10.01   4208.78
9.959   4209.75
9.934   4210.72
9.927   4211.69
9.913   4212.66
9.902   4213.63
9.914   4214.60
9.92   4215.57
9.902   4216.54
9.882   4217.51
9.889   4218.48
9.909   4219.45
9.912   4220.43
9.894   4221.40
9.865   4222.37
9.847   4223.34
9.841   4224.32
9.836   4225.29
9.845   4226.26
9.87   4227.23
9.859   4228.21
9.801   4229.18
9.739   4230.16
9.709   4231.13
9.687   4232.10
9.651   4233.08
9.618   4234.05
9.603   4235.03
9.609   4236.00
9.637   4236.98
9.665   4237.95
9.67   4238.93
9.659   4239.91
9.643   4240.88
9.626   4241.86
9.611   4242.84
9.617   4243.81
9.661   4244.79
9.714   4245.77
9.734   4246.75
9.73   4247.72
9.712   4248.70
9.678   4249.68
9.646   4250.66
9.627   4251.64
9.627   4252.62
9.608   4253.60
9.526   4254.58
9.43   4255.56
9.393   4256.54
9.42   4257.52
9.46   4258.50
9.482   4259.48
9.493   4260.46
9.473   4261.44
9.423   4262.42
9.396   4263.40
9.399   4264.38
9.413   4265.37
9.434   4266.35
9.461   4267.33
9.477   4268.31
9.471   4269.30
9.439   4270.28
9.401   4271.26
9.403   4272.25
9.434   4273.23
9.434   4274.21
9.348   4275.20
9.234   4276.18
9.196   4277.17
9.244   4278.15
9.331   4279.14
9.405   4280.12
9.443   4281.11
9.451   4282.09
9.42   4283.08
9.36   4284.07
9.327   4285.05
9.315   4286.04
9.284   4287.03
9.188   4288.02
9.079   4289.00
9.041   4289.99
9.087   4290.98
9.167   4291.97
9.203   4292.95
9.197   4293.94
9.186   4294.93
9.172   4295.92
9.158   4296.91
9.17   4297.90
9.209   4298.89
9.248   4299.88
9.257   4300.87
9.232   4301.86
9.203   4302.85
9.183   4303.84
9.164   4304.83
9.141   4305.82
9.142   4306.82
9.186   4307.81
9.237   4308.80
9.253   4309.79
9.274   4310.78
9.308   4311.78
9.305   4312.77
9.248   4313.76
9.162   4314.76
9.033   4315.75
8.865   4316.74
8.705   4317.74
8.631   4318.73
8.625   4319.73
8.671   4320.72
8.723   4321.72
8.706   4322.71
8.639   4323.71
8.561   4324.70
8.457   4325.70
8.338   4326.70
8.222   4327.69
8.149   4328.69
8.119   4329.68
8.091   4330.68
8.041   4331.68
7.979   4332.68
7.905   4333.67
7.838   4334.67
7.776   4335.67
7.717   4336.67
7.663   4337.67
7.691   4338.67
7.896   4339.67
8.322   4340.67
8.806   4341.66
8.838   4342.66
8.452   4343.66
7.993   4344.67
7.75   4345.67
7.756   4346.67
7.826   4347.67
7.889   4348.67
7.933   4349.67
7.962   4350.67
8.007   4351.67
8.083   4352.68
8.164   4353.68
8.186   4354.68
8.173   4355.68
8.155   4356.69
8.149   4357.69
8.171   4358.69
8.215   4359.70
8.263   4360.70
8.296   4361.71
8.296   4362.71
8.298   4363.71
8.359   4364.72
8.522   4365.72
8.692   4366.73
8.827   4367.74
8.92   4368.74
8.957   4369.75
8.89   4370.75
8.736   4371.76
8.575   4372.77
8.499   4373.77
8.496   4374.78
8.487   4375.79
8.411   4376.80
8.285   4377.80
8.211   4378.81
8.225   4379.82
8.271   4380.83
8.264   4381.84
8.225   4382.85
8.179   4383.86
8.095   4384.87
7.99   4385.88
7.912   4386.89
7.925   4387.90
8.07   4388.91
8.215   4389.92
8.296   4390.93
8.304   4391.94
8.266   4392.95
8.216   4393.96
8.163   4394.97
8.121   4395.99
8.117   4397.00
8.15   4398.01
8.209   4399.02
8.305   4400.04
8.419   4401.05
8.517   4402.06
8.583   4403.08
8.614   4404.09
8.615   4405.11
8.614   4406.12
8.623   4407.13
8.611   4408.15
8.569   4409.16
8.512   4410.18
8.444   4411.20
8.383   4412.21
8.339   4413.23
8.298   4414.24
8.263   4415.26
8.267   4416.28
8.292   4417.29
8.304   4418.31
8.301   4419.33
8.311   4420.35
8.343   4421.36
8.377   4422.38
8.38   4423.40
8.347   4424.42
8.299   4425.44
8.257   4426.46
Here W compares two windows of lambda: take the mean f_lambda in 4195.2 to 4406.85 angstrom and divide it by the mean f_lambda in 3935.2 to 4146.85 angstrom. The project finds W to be 0.8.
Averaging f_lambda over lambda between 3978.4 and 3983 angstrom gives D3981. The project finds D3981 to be 11.7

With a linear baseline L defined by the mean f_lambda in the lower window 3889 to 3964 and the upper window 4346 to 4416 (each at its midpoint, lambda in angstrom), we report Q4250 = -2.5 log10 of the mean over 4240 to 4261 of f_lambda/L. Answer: -0.01 mag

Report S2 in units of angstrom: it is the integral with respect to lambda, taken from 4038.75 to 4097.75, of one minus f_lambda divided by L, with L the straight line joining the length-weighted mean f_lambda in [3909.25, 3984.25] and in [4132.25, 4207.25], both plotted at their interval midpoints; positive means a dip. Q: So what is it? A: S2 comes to 1.62 angstrom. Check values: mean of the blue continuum 12.2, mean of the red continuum 10.3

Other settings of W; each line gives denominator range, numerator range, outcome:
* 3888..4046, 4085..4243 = 0.84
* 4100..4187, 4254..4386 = 0.85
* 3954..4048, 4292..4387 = 0.73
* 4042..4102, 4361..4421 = 0.78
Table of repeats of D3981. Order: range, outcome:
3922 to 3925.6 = 12.5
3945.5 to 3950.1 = 12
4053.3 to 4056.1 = 11.3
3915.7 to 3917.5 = 12.8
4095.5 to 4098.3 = 10.1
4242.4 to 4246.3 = 9.65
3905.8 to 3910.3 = 12.8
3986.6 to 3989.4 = 11.8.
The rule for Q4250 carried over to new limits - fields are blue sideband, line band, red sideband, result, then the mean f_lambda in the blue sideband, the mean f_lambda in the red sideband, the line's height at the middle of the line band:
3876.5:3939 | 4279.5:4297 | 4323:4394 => -0.04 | 12.9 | 8.23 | 8.96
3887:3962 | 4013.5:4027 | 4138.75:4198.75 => 0.01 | 12.6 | 10.3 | 11.7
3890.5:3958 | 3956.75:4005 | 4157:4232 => 0.02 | 12.6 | 10.1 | 12.1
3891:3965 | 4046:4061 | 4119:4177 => 0.01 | 12.5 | 10.3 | 11.3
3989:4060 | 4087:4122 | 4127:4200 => 0.06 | 11.5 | 10.3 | 10.8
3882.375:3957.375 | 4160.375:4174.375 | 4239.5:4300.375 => 0.00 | 12.7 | 9.41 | 10.4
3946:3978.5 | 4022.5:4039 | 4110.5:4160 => -0.02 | 12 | 10.3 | 11.3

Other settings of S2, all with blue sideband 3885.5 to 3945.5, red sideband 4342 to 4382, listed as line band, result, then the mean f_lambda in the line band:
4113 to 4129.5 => 0.8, 10.2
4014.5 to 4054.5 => 0.5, 11.4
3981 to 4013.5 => 0.6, 11.7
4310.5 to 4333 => 0.2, 8.64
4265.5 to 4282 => -0.3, 9.39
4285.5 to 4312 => -0.7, 9.19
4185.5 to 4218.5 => -0.3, 10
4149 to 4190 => -0.4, 10.3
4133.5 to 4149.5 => 0.3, 10.3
